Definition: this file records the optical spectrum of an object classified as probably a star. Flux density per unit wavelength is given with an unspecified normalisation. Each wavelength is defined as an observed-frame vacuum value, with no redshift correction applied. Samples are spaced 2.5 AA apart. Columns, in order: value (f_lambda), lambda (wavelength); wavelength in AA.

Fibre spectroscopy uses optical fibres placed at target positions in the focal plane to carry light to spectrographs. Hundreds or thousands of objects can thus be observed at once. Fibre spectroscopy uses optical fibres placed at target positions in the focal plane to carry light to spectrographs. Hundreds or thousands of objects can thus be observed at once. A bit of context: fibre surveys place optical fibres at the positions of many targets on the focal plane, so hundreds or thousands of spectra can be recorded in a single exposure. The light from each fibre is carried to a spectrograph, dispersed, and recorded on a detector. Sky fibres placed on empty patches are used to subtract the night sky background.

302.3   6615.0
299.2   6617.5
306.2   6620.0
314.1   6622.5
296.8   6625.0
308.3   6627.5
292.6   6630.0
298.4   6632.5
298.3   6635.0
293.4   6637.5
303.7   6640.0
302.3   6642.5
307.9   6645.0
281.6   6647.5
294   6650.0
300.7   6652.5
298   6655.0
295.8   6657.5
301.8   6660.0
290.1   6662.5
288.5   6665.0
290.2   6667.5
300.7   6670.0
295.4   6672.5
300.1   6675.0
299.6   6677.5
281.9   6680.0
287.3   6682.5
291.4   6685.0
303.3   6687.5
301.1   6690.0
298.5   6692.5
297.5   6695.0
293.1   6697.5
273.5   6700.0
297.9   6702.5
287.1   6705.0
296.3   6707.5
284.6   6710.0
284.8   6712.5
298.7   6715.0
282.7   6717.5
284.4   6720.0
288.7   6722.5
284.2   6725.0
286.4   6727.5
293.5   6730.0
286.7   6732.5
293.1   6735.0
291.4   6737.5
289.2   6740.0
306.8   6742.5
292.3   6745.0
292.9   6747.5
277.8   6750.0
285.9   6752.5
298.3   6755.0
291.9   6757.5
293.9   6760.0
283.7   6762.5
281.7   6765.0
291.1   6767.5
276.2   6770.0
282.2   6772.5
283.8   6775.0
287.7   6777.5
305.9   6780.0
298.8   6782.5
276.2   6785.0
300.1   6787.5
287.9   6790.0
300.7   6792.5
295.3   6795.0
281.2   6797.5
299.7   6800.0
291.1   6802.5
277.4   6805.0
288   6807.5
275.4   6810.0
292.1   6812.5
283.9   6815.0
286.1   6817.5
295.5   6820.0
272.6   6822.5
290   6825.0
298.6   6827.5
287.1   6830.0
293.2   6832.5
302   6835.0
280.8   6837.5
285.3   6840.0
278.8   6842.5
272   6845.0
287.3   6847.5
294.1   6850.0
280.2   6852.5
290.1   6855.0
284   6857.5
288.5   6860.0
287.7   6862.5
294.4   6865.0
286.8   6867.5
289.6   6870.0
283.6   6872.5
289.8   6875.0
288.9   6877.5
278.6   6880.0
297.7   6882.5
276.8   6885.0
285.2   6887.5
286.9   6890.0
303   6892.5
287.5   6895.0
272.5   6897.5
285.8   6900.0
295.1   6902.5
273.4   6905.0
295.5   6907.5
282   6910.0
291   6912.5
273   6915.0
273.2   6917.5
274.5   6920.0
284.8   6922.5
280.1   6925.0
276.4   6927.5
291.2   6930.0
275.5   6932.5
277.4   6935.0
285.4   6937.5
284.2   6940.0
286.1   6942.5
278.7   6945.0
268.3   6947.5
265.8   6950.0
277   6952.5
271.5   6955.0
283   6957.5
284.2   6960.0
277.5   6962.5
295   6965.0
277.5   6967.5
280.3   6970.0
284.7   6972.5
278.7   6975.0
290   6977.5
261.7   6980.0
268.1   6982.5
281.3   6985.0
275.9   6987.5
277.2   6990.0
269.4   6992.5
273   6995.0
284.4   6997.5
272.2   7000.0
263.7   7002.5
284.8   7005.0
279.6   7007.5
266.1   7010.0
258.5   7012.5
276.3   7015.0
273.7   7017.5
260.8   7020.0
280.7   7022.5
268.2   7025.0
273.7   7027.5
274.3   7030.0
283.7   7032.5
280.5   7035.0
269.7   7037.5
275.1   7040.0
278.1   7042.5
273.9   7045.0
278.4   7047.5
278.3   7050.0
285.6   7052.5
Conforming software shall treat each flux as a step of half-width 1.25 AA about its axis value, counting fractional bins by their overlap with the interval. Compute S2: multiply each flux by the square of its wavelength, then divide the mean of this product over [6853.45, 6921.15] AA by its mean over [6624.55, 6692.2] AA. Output 1.03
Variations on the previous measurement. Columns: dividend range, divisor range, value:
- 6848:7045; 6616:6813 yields 1.02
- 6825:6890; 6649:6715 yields 1.03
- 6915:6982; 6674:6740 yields 1.03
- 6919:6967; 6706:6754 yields 1.03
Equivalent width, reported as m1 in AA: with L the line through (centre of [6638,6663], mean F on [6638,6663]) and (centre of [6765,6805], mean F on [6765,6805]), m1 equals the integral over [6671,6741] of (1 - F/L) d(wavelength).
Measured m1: 0.8 AA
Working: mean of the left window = 298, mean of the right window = 290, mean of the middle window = 291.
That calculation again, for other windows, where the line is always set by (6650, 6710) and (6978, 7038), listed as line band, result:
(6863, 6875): -0.3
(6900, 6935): -0.3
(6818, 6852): -0.3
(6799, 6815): 0.0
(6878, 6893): -0.3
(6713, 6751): 0.1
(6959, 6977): -0.4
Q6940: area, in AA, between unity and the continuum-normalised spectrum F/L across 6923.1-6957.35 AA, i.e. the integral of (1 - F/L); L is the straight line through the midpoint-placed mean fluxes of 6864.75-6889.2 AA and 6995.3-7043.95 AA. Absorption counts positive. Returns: 0.3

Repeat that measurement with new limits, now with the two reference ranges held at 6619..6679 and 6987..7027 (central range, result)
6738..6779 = 0.25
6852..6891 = -0.63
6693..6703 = 0.14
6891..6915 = -0.55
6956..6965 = -0.23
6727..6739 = 0.07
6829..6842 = -0.19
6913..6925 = 0.06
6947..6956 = 0.19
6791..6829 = -0.23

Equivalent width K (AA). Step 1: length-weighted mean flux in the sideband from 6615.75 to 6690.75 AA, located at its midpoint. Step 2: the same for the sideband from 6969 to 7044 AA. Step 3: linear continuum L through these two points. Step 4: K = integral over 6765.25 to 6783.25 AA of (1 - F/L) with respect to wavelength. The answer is 0.1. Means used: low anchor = 297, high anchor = 275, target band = 289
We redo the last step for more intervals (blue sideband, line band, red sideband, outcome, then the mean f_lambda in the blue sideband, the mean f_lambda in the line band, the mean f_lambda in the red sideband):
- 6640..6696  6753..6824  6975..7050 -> -0.02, 296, 288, 274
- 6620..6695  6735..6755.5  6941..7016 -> -0.01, 297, 292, 276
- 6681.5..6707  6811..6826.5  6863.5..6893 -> 0.16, 293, 287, 288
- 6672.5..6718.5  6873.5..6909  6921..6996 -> -0.59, 292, 287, 279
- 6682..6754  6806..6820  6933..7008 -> 0.00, 291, 286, 278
